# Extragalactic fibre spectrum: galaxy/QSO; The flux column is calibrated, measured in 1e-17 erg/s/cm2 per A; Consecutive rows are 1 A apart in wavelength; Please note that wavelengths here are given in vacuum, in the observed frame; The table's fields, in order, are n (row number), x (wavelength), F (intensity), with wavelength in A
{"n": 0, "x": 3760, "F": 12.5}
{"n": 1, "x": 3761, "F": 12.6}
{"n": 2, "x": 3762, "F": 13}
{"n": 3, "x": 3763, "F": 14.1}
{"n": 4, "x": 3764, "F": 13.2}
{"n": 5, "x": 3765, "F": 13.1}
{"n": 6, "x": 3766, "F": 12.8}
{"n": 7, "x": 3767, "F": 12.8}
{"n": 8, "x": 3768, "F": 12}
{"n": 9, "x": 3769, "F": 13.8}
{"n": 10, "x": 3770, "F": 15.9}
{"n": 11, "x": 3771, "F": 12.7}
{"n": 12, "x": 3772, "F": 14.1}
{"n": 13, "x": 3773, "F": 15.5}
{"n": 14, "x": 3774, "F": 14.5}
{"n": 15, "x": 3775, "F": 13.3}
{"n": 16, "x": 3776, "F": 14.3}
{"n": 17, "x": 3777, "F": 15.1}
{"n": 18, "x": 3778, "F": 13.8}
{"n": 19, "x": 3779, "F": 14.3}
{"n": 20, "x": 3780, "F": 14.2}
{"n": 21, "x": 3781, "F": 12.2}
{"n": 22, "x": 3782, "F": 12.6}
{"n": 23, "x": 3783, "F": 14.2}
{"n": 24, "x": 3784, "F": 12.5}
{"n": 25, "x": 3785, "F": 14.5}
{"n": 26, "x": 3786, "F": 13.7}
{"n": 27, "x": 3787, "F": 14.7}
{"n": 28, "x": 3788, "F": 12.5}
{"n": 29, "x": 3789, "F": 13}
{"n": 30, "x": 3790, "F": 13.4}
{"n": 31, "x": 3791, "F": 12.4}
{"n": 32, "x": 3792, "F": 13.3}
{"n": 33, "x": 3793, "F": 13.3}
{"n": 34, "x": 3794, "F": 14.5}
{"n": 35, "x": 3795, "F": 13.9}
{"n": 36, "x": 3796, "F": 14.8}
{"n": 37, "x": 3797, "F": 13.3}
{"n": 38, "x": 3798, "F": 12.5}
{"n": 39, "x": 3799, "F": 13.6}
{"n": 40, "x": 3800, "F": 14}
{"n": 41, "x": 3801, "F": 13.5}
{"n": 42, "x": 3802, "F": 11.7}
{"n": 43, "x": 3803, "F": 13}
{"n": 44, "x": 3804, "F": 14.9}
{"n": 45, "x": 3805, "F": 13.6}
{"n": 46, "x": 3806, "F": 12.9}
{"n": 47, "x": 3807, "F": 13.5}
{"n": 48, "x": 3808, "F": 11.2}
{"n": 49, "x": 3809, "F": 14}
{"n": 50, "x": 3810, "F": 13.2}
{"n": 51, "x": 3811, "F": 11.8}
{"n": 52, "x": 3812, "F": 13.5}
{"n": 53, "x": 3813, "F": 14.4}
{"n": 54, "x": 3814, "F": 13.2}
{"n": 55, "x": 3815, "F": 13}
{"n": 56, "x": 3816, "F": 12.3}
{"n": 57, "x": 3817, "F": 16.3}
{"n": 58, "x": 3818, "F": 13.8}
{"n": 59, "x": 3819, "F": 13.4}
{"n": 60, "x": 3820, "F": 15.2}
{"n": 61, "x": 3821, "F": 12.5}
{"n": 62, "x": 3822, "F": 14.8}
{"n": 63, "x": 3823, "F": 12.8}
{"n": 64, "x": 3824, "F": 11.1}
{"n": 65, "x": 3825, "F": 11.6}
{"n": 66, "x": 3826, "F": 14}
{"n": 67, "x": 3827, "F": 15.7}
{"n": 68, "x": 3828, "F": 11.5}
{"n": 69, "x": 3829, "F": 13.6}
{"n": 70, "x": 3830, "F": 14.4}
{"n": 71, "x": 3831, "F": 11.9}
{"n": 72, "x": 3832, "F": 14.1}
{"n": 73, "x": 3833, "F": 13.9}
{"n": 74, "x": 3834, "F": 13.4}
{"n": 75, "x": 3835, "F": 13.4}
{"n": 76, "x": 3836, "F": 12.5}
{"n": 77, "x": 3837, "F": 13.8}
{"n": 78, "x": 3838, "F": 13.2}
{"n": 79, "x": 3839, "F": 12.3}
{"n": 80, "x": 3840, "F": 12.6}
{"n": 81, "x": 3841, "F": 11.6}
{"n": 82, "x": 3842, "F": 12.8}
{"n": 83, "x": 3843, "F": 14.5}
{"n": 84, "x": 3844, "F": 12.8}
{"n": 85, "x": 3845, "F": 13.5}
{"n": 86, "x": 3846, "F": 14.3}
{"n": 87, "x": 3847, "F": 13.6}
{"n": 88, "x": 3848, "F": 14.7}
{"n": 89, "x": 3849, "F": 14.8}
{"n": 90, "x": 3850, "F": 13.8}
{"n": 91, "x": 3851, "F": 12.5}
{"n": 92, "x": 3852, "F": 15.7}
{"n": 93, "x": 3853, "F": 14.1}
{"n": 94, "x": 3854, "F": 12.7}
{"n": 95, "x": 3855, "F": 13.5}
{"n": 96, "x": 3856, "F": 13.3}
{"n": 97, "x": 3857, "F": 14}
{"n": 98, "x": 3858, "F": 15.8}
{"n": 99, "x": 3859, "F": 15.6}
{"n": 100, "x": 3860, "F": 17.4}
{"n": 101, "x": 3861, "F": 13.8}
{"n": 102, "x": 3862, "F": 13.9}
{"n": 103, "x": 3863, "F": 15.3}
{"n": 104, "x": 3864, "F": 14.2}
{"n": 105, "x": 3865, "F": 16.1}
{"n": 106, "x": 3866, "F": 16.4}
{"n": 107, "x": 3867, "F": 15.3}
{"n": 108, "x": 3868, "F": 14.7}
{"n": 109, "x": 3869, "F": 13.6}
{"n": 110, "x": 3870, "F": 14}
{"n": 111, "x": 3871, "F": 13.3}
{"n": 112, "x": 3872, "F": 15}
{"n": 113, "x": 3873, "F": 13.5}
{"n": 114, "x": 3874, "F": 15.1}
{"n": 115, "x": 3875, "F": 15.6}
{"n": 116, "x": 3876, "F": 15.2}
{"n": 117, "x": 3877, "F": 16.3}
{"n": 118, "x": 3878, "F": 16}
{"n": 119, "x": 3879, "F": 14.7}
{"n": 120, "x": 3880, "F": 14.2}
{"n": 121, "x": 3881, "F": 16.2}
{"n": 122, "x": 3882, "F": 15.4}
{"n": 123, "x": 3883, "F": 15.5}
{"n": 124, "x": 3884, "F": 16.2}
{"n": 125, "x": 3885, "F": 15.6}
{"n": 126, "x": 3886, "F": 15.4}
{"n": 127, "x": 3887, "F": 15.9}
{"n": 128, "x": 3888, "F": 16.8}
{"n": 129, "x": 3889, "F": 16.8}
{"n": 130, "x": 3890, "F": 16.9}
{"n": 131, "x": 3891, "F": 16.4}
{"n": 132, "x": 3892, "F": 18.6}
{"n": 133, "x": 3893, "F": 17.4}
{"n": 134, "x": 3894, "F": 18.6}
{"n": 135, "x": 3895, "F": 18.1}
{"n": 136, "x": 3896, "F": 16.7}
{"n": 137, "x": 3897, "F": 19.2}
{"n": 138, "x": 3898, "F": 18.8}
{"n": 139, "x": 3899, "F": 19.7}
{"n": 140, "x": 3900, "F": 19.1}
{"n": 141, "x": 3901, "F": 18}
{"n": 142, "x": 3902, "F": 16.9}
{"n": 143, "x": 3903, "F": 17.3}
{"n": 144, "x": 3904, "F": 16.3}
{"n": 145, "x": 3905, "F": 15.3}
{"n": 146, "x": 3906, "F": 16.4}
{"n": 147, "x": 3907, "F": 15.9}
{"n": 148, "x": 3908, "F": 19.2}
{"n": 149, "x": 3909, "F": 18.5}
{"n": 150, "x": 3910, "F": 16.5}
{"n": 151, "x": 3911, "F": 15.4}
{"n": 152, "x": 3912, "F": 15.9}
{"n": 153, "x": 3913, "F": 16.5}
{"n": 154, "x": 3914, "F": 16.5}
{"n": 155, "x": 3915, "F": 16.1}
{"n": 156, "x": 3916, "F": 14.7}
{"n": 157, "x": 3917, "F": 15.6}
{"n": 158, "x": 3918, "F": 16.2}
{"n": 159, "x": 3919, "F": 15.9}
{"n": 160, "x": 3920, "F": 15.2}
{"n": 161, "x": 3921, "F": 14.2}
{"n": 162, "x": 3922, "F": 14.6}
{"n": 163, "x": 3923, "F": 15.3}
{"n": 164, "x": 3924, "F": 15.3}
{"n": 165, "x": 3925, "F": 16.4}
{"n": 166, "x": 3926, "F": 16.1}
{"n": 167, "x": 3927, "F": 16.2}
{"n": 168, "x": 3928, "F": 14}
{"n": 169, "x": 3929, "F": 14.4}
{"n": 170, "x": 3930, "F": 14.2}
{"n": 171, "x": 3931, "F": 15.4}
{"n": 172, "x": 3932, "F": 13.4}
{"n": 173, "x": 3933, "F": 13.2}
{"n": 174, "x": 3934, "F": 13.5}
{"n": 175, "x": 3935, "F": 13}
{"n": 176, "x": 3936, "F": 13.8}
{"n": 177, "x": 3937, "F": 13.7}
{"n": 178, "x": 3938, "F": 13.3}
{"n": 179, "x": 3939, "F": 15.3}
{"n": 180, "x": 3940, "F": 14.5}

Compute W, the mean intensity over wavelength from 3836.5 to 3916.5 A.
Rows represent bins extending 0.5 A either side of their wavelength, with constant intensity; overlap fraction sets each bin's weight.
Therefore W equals 15.5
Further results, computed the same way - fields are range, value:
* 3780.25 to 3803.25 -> 13.4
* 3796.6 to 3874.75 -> 13.7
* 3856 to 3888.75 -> 15.2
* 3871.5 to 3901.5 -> 16.6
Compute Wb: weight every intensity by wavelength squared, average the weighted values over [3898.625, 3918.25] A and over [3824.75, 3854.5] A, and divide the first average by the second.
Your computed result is 1.29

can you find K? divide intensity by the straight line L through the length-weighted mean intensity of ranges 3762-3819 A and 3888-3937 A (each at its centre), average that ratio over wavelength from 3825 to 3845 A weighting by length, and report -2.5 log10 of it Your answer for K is 0.10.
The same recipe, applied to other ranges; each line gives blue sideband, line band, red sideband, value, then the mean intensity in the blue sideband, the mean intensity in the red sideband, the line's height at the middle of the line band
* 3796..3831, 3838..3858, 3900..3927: 0.06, 13.3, 16.2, 14.3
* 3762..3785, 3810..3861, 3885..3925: 0.11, 13.7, 16.7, 15.1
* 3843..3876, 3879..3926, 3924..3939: -0.15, 14.4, 14.4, 14.4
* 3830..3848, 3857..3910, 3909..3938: -0.14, 13.3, 15.1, 14.2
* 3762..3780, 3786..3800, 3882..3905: 0.07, 13.8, 17.2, 14.4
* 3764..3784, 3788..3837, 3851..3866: 0.06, 13.7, 14.7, 14.1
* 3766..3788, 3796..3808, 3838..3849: 0.03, 13.8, 13.3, 13.6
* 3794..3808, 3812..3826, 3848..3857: 0.01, 13.4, 13.9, 13.6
